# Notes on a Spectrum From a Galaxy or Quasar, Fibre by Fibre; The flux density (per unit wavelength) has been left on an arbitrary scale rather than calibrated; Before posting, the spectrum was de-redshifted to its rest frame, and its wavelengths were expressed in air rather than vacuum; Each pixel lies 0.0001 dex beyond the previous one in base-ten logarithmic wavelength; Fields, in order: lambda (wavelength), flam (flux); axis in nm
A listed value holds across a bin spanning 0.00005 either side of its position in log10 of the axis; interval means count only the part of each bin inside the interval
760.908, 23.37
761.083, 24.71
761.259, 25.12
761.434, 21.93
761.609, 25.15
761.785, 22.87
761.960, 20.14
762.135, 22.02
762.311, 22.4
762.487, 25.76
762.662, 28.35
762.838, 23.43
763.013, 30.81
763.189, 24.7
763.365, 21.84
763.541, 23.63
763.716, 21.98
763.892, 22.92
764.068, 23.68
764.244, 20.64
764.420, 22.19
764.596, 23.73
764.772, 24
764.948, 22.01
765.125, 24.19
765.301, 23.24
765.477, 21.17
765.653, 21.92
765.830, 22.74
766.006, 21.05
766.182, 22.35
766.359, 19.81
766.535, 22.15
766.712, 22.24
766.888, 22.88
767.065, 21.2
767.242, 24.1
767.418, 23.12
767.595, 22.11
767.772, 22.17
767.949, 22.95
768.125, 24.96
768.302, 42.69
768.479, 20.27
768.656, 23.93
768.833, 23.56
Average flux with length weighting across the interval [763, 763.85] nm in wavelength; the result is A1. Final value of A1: 24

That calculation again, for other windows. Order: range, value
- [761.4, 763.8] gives 24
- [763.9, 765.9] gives 22.7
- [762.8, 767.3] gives 22.9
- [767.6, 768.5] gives 26.7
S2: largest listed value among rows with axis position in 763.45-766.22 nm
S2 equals 24.19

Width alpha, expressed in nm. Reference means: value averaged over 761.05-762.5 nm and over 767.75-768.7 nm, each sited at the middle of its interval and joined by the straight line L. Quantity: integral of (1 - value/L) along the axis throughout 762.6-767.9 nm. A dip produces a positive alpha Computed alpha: 0.41 nm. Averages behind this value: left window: 23.2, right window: 26.6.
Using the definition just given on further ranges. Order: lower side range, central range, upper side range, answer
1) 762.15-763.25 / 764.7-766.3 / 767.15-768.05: 0.11 nm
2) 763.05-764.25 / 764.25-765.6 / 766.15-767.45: 0.00 nm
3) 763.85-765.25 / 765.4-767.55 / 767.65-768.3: 0.22 nm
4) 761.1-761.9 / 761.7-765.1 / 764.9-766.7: -0.08 nm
